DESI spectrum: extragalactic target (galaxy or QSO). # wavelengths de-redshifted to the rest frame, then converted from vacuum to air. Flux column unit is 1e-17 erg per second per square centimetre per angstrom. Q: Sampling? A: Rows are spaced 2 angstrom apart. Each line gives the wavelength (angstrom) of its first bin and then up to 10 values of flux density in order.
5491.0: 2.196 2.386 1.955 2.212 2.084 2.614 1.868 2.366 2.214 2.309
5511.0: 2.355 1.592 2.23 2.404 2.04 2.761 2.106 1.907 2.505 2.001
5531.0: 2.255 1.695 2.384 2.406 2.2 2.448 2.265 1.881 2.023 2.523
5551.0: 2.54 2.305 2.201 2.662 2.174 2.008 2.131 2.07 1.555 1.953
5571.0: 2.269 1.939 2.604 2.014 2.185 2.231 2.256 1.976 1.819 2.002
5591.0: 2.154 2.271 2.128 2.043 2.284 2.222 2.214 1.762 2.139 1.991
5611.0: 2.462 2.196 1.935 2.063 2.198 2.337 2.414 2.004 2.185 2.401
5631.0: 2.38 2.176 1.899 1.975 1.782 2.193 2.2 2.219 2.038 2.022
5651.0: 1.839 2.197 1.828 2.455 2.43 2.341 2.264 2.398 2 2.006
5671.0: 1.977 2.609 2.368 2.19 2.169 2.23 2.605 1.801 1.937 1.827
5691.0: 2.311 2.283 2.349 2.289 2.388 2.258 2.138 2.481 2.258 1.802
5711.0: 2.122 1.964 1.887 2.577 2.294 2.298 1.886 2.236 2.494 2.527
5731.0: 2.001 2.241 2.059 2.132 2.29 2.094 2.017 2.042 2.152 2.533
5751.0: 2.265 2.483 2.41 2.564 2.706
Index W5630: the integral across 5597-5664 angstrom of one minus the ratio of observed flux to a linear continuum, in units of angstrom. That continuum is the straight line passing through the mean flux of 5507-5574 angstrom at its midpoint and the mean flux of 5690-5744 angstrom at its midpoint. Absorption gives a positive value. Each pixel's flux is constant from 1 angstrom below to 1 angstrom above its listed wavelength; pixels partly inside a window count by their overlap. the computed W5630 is 1.42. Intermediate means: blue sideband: 2.19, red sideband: 2.21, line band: 2.15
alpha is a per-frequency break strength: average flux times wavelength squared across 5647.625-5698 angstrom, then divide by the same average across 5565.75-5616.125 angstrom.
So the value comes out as 1.1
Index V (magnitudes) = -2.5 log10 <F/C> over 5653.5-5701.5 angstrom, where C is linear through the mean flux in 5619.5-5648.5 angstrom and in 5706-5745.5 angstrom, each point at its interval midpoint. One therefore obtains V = -0.03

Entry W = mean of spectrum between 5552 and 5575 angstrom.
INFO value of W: 2.14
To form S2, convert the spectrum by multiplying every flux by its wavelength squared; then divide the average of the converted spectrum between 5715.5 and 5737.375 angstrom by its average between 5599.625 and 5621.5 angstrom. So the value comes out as 1.1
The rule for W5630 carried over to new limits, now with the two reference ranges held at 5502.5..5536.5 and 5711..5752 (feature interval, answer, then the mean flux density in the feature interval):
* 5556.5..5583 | 0.66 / 2.13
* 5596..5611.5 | 0.43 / 2.13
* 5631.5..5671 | 1.33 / 2.12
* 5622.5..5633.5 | -0.33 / 2.26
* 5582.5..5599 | 0.76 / 2.09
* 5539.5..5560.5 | -1.03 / 2.29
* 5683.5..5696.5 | 0.49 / 2.11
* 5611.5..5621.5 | 0.17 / 2.15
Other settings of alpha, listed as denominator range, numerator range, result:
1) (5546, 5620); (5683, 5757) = 1.08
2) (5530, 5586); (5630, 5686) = 1.03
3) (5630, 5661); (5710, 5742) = 1.07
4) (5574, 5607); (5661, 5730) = 1.08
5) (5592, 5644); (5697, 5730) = 1.07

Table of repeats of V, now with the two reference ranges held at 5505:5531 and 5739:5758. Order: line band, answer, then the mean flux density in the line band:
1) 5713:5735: 0.03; 2.22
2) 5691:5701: -0.02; 2.32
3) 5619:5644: 0.04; 2.16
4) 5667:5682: 0.03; 2.21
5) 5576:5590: 0.08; 2.07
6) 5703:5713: 0.06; 2.14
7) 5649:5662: 0.04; 2.17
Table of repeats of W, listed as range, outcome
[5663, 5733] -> 2.21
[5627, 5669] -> 2.15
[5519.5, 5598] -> 2.17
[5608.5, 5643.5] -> 2.16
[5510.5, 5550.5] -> 2.2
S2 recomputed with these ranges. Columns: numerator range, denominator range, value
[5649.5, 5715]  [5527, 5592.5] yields 1.05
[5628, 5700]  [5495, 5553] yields 1.03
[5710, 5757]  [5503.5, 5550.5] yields 1.08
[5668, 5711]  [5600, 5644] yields 1.05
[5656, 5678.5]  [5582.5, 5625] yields 1.09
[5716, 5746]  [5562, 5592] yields 1.12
